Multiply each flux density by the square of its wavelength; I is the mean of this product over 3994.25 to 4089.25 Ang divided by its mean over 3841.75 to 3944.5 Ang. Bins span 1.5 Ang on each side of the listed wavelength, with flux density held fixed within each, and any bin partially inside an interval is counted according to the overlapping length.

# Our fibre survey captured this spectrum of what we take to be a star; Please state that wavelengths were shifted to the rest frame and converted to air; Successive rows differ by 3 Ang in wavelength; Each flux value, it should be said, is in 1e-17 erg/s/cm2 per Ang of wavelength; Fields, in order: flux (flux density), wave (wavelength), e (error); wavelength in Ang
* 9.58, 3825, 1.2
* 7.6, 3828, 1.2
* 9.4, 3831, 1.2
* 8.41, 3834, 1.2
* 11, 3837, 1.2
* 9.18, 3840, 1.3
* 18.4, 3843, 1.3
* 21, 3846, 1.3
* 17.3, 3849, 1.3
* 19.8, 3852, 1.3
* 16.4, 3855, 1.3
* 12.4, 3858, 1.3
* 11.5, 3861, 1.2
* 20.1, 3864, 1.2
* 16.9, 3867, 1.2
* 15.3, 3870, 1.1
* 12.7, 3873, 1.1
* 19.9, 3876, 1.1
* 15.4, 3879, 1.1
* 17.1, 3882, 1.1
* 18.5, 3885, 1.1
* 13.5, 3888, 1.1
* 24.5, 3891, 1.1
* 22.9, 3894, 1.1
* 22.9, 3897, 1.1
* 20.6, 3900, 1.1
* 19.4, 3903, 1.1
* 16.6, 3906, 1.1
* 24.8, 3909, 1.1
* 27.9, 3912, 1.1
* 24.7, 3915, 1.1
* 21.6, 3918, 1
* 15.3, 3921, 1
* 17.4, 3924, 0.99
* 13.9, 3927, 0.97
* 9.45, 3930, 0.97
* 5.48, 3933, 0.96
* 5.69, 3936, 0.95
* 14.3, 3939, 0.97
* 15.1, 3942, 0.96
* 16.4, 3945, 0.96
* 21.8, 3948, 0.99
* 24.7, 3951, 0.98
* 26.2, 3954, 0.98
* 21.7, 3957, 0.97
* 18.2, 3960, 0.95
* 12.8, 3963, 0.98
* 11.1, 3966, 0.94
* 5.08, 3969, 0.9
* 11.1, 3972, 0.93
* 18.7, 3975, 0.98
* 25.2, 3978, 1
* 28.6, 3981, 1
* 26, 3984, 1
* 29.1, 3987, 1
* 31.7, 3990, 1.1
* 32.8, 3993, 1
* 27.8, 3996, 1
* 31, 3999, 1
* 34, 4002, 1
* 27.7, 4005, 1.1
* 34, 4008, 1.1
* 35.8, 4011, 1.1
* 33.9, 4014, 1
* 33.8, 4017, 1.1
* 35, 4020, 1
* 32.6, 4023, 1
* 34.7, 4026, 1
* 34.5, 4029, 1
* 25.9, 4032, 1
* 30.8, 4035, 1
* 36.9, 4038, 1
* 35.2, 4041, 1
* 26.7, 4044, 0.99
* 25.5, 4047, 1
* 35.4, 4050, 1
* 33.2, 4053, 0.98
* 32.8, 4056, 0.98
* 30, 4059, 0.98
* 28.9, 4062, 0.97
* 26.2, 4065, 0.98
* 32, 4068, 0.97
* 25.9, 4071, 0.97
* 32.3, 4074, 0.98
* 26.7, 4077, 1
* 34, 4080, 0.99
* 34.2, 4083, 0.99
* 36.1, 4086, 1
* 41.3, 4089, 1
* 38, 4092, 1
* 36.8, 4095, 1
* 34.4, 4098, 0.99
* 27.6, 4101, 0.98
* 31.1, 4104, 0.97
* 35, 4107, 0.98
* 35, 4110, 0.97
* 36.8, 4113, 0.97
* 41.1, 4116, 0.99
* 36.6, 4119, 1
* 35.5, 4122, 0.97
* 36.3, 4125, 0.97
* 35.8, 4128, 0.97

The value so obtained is 1.99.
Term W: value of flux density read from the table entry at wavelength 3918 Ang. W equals 21.6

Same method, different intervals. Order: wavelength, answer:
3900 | 20.6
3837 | 11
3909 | 24.8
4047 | 25.5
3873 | 12.7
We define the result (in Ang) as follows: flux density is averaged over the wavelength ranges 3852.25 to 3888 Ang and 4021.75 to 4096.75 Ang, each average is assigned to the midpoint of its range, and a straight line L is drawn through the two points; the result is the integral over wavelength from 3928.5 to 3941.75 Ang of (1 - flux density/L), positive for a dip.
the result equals 7.6 Ang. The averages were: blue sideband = 16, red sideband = 32.3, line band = 9.33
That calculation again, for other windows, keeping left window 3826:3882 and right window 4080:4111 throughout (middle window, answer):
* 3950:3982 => 7.7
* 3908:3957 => 7.5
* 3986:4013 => -4.8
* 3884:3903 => -2.6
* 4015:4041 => -3.5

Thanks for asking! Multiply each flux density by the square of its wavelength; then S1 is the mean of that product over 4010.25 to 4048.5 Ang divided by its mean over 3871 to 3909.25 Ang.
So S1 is 1.83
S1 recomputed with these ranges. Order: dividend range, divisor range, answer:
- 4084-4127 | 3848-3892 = 2.42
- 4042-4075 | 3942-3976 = 1.86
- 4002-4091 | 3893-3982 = 1.90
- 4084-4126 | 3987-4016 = 1.18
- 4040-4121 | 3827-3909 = 2.22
